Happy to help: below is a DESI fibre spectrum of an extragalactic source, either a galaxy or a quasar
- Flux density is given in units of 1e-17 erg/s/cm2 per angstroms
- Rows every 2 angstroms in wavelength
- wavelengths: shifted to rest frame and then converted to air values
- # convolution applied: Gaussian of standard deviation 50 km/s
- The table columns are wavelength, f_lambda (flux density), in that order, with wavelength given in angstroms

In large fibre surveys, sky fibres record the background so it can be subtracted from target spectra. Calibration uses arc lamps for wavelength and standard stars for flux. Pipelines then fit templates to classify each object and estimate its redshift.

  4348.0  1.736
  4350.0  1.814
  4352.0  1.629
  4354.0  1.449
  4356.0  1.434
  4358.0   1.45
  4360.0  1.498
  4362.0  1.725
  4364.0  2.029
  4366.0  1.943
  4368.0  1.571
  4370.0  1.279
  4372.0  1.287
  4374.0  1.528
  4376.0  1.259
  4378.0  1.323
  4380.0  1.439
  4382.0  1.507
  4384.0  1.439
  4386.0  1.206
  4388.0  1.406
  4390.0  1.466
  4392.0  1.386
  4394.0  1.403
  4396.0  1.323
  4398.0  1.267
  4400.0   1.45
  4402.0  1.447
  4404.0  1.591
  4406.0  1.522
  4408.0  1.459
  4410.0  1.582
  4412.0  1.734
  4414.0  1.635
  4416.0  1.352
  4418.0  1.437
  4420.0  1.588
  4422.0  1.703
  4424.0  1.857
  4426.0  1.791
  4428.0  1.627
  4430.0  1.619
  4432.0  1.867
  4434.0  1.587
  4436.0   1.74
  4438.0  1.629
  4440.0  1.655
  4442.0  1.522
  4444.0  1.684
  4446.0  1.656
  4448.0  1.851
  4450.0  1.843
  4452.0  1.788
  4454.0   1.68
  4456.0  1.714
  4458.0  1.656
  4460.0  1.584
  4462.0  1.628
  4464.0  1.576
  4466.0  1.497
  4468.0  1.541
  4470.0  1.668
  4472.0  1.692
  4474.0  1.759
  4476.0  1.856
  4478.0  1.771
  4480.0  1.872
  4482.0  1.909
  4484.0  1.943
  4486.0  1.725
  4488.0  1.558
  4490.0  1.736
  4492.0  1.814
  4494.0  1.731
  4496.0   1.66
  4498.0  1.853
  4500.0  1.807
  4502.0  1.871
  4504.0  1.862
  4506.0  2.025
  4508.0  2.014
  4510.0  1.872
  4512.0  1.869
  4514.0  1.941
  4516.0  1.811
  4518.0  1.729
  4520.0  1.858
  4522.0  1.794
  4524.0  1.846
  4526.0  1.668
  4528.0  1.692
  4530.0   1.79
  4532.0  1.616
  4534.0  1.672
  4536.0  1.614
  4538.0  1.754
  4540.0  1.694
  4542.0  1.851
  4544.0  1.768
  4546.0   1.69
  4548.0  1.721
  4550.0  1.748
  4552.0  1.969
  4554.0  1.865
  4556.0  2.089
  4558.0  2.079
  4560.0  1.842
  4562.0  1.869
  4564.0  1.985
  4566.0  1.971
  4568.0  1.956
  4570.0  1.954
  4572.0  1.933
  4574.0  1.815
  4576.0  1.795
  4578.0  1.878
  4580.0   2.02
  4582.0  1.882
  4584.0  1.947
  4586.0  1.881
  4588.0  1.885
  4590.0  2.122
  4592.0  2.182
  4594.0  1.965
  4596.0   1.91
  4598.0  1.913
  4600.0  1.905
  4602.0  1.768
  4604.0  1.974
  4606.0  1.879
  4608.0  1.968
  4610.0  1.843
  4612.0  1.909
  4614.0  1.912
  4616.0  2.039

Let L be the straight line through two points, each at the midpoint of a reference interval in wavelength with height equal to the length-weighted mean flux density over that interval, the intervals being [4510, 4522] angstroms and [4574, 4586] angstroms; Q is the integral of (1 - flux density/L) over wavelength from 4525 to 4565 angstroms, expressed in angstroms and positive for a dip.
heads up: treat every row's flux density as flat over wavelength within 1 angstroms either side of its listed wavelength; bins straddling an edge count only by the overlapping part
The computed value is 1.4 angstroms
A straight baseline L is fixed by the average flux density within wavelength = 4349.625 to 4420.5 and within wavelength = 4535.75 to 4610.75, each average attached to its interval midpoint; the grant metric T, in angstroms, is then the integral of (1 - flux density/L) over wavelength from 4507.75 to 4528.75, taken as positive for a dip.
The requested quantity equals -0.5 angstroms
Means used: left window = 1.49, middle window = 1.82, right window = 1.89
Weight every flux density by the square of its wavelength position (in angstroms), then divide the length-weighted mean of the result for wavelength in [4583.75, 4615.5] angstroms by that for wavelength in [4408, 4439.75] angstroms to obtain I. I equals 1.27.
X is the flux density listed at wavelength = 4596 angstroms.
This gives 1.91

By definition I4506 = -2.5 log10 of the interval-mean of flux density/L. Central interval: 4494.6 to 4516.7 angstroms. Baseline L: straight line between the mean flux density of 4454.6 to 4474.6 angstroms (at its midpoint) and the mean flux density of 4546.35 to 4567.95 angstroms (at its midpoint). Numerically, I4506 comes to -0.07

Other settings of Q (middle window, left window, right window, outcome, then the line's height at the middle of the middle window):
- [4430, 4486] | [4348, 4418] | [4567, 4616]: -1.9 angstroms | 1.65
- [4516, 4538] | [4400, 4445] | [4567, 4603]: 1.0 angstroms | 1.82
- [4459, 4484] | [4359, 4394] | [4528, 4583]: -0.5 angstroms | 1.67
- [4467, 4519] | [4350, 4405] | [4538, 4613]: -2.4 angstroms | 1.72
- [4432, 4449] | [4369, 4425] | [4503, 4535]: -1.0 angstroms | 1.59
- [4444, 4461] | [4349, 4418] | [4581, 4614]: -0.9 angstroms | 1.64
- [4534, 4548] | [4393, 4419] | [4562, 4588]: 0.8 angstroms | 1.83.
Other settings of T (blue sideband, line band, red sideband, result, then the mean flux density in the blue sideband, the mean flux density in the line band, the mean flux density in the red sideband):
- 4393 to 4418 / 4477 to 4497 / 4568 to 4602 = -1.0 angstroms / 1.48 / 1.77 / 1.93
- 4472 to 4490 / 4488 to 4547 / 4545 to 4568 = 1.8 angstroms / 1.79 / 1.79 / 1.9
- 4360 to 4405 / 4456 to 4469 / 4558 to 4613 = 0.5 angstroms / 1.47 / 1.59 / 1.93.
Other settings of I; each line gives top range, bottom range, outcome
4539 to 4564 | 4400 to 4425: 1.26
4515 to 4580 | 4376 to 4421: 1.35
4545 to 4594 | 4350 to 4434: 1.36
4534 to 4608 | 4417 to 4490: 1.17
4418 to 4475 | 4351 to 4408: 1.17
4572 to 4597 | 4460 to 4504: 1.17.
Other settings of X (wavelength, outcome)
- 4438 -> 1.629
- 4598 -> 1.913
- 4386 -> 1.206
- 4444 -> 1.684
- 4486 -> 1.725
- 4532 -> 1.616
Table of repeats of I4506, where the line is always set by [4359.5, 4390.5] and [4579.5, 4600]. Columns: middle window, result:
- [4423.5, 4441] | -0.055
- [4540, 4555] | 0.047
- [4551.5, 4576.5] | -0.014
